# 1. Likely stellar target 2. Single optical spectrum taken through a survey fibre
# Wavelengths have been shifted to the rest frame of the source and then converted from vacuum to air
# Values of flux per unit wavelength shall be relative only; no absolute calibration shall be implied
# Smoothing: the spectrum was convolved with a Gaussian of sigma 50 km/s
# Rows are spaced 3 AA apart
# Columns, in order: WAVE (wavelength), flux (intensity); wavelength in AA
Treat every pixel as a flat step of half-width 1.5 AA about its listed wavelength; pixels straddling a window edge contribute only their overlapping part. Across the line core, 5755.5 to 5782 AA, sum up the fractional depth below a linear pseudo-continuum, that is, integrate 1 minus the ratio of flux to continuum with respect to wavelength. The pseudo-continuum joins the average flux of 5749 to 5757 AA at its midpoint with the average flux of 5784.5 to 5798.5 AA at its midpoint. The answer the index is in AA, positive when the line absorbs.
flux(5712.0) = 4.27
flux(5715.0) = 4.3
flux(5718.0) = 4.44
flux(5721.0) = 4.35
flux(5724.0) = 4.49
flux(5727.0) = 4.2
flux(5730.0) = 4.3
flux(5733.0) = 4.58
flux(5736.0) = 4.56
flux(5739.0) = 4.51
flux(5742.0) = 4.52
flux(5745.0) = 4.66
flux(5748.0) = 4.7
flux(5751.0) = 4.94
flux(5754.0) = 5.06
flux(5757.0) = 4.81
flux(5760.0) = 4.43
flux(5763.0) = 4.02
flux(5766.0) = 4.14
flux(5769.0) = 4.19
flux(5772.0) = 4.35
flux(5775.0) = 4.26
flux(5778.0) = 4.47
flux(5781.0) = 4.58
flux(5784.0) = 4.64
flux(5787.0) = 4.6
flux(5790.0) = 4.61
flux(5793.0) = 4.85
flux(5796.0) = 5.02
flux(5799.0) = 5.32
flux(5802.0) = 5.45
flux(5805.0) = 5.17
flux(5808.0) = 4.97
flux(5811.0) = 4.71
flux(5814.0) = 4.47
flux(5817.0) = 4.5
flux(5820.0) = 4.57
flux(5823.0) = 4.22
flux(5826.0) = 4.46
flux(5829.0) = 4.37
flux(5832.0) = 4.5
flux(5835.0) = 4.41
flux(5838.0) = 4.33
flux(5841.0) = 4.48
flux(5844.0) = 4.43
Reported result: 2.87 AA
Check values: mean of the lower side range 4.95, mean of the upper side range 4.8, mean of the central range 4.36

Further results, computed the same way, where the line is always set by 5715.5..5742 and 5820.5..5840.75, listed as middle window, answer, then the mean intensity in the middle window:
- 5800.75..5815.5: -1.81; 4.95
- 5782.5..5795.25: -0.82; 4.7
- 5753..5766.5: -0.24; 4.5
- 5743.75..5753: -0.76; 4.79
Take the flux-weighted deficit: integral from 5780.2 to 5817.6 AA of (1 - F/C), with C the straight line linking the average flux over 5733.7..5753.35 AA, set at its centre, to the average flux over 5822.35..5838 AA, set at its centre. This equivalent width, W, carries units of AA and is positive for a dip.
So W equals -3.0 AA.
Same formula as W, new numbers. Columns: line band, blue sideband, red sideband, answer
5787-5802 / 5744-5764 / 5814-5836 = -1.41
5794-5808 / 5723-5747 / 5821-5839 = -2.47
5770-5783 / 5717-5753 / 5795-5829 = 0.70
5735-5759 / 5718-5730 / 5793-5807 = -0.58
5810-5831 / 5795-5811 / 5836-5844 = 1.45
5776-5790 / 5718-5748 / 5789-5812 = 0.92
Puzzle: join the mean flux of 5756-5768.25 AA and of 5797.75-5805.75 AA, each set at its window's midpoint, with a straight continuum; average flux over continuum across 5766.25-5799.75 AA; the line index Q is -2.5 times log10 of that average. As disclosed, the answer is 0.06 mag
